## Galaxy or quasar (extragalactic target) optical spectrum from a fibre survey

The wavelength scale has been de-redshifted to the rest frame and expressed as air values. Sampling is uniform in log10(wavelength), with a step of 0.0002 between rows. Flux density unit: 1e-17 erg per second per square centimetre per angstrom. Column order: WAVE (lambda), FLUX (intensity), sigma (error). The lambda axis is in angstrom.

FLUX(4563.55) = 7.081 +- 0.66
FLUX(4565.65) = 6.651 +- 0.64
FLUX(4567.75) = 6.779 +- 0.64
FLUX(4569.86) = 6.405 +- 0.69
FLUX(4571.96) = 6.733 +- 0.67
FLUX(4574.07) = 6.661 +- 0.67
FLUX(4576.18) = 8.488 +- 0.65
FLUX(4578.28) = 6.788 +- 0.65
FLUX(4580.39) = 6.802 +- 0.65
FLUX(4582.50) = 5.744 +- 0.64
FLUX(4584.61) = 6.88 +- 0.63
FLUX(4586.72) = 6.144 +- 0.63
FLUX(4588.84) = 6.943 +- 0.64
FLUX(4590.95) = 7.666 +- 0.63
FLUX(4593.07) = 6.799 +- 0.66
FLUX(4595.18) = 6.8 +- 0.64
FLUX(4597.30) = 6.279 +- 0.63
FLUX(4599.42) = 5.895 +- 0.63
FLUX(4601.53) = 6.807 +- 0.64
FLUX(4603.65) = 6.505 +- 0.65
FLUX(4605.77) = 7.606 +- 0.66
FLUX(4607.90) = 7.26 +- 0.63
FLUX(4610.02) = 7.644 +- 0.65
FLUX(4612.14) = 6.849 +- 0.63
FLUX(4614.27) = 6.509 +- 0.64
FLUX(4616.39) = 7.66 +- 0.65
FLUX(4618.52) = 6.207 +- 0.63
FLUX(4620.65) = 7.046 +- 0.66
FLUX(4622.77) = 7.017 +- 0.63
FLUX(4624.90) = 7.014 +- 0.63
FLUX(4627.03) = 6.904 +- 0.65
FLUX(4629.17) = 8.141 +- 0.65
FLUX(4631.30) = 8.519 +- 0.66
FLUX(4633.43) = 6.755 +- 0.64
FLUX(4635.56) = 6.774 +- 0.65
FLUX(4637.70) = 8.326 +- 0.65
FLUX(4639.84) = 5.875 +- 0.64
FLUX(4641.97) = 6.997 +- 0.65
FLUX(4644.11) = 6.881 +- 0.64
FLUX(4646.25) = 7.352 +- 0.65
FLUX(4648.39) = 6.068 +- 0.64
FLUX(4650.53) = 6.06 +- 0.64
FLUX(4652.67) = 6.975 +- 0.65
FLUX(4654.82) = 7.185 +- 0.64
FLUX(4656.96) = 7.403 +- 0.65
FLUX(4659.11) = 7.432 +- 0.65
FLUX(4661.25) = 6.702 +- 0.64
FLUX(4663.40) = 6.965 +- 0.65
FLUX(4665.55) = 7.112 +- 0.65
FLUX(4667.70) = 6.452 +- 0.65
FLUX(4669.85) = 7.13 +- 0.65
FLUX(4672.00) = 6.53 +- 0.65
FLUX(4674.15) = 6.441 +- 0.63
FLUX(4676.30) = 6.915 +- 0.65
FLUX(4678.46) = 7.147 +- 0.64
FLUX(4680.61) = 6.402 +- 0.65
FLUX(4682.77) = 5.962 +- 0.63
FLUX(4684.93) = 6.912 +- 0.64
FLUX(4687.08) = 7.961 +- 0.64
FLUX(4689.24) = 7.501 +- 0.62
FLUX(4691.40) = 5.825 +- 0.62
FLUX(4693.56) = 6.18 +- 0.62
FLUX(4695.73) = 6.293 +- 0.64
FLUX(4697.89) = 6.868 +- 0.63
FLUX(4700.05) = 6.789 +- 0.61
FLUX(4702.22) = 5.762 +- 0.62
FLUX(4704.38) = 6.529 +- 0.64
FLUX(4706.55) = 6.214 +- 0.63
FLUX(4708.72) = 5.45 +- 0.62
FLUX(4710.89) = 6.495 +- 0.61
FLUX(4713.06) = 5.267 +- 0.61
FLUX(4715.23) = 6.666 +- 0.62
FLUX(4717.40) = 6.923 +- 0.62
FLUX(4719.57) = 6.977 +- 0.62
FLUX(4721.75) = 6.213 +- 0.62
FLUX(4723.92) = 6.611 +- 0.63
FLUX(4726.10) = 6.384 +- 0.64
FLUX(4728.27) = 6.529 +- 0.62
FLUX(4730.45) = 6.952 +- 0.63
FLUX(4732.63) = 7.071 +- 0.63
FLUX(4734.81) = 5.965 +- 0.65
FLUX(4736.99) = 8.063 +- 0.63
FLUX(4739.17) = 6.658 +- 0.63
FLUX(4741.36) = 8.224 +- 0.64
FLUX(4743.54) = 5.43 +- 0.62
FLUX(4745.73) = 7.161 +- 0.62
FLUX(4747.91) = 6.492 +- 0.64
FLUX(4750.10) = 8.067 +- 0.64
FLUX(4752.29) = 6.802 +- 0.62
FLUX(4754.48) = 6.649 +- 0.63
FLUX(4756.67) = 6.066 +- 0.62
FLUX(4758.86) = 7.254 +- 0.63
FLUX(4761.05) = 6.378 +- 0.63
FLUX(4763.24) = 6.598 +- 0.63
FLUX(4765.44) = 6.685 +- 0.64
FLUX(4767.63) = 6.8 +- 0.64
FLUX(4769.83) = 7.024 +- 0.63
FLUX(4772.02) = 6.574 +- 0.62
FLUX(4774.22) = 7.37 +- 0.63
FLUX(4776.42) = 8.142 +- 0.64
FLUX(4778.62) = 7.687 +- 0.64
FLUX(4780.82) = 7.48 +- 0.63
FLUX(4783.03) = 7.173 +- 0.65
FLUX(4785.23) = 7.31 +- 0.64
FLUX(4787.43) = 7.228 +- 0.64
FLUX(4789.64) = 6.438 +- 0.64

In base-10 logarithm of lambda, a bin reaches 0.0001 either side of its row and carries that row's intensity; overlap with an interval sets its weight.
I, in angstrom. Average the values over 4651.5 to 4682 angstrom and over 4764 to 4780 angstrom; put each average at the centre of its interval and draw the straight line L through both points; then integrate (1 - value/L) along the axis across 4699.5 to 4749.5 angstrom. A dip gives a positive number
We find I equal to 3.4 angstrom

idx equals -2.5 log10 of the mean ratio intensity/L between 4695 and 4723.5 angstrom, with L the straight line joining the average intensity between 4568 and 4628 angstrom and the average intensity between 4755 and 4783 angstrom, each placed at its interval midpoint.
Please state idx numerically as 0.098 mag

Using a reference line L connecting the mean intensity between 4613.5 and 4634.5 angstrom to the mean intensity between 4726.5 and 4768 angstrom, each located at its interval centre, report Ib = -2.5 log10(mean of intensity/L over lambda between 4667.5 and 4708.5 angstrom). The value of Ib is 0.064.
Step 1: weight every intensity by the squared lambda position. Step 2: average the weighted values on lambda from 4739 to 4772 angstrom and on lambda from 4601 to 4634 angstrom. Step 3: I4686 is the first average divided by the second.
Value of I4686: 1.0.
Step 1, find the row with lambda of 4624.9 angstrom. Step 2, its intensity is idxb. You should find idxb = 7.014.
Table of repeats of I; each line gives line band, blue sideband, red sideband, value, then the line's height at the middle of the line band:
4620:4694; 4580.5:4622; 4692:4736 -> -3.76 angstrom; 6.61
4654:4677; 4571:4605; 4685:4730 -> -1.22 angstrom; 6.58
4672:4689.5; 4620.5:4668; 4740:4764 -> 0.30 angstrom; 6.98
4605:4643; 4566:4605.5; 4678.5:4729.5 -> -2.91 angstrom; 6.66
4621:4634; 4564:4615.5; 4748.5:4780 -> -1.01 angstrom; 6.86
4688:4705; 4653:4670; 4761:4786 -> 1.41 angstrom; 7.07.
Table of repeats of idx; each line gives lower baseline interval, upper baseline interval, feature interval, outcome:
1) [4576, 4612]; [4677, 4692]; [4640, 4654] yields 0.03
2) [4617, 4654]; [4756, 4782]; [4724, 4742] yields 0.01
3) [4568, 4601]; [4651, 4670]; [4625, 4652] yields -0.02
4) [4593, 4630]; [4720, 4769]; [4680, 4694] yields 0.02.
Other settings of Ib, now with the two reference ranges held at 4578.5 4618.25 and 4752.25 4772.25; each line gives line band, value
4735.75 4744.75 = -0.058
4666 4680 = -0.004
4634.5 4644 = -0.032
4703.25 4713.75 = 0.121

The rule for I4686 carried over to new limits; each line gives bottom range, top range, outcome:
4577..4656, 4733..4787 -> 1.08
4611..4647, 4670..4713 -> 0.94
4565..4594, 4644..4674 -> 1.04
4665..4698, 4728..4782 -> 1.07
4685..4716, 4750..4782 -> 1.12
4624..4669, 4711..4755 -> 1.00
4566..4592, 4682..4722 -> 1.00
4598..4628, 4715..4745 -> 1.03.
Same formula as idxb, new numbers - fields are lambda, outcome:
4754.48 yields 6.649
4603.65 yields 6.505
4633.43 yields 6.755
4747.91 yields 6.492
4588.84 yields 6.943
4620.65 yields 7.046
